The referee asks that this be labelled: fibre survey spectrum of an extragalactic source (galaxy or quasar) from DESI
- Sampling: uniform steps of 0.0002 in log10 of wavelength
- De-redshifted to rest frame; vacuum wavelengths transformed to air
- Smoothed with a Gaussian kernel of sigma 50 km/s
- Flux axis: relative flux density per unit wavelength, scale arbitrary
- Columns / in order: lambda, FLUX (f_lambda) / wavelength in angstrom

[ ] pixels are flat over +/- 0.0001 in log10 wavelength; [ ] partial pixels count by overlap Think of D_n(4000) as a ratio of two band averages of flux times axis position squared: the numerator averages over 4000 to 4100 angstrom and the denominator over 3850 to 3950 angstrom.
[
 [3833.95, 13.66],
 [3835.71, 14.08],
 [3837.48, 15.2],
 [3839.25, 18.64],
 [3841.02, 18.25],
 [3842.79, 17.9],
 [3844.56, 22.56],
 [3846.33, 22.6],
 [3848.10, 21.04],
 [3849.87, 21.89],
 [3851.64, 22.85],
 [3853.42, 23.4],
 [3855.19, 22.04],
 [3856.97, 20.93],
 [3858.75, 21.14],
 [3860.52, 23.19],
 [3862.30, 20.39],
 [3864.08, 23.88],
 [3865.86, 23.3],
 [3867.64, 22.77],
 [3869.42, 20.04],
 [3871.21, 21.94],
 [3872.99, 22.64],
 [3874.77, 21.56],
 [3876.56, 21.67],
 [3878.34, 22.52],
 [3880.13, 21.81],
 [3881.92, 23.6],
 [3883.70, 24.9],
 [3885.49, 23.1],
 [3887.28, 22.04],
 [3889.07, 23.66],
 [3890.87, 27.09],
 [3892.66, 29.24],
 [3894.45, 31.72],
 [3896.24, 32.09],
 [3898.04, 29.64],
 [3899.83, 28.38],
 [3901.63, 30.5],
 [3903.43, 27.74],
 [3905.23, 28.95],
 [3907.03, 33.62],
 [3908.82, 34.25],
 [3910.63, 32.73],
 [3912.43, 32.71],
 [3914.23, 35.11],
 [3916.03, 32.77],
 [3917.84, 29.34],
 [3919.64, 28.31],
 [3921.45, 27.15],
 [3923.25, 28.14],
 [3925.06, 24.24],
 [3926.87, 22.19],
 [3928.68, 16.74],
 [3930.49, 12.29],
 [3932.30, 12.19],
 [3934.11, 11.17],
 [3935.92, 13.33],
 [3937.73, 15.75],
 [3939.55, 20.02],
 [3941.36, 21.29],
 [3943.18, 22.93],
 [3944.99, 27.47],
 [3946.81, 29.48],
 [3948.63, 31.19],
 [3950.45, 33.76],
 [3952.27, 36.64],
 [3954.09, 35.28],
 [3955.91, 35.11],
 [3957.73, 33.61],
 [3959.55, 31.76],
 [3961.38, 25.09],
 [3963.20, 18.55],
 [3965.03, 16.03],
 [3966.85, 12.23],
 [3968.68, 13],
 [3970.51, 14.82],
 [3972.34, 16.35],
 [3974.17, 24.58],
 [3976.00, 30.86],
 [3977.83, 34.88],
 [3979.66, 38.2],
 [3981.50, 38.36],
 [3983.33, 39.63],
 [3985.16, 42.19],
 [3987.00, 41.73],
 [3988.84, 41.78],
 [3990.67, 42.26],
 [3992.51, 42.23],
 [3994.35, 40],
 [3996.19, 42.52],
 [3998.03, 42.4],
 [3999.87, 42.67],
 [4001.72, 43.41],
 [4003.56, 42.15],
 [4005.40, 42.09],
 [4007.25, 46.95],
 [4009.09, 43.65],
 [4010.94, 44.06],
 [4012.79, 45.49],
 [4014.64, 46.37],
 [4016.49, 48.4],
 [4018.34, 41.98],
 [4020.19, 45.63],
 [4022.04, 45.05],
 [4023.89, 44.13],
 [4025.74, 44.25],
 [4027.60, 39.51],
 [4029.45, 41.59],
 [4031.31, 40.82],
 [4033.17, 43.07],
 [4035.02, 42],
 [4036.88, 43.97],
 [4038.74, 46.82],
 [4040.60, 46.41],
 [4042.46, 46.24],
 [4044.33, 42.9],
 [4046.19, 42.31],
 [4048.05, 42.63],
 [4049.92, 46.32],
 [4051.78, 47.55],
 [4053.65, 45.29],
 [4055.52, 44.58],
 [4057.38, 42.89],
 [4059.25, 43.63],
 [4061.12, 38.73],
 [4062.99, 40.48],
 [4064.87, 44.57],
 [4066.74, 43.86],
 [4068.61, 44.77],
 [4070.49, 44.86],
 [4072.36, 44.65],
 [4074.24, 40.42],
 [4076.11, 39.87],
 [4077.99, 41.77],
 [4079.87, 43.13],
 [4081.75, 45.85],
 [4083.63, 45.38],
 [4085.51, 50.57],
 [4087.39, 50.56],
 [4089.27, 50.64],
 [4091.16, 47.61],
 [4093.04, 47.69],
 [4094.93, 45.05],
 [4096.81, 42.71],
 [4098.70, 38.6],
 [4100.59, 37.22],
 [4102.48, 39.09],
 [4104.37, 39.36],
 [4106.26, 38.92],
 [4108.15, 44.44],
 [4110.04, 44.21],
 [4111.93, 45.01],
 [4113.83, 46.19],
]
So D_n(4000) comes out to 1.94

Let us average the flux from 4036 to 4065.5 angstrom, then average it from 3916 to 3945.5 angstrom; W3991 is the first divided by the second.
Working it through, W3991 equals 2.09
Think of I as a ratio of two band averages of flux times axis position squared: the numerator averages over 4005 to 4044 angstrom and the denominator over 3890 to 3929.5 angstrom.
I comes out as 1.6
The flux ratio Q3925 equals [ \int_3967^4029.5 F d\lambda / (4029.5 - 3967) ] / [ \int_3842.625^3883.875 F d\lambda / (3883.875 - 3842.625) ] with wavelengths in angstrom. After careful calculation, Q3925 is 1.8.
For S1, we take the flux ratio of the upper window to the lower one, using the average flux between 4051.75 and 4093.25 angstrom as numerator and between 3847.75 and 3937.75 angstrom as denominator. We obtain 1.82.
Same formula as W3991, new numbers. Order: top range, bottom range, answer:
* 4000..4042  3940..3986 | 1.57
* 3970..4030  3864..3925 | 1.49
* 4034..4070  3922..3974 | 1.95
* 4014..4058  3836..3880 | 2.08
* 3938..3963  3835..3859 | 1.43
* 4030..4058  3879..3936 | 1.69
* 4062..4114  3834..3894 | 2.00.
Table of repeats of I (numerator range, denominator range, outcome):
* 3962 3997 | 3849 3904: 1.35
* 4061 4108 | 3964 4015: 1.27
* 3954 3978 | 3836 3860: 1.23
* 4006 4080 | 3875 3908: 1.77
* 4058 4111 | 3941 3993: 1.53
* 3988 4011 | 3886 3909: 1.56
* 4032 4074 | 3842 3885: 2.18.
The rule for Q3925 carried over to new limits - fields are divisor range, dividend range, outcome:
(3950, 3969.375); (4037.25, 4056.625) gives 1.70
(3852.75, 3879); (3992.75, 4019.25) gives 1.98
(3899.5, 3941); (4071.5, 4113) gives 1.75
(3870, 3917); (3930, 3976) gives 0.83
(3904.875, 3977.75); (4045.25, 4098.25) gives 1.77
